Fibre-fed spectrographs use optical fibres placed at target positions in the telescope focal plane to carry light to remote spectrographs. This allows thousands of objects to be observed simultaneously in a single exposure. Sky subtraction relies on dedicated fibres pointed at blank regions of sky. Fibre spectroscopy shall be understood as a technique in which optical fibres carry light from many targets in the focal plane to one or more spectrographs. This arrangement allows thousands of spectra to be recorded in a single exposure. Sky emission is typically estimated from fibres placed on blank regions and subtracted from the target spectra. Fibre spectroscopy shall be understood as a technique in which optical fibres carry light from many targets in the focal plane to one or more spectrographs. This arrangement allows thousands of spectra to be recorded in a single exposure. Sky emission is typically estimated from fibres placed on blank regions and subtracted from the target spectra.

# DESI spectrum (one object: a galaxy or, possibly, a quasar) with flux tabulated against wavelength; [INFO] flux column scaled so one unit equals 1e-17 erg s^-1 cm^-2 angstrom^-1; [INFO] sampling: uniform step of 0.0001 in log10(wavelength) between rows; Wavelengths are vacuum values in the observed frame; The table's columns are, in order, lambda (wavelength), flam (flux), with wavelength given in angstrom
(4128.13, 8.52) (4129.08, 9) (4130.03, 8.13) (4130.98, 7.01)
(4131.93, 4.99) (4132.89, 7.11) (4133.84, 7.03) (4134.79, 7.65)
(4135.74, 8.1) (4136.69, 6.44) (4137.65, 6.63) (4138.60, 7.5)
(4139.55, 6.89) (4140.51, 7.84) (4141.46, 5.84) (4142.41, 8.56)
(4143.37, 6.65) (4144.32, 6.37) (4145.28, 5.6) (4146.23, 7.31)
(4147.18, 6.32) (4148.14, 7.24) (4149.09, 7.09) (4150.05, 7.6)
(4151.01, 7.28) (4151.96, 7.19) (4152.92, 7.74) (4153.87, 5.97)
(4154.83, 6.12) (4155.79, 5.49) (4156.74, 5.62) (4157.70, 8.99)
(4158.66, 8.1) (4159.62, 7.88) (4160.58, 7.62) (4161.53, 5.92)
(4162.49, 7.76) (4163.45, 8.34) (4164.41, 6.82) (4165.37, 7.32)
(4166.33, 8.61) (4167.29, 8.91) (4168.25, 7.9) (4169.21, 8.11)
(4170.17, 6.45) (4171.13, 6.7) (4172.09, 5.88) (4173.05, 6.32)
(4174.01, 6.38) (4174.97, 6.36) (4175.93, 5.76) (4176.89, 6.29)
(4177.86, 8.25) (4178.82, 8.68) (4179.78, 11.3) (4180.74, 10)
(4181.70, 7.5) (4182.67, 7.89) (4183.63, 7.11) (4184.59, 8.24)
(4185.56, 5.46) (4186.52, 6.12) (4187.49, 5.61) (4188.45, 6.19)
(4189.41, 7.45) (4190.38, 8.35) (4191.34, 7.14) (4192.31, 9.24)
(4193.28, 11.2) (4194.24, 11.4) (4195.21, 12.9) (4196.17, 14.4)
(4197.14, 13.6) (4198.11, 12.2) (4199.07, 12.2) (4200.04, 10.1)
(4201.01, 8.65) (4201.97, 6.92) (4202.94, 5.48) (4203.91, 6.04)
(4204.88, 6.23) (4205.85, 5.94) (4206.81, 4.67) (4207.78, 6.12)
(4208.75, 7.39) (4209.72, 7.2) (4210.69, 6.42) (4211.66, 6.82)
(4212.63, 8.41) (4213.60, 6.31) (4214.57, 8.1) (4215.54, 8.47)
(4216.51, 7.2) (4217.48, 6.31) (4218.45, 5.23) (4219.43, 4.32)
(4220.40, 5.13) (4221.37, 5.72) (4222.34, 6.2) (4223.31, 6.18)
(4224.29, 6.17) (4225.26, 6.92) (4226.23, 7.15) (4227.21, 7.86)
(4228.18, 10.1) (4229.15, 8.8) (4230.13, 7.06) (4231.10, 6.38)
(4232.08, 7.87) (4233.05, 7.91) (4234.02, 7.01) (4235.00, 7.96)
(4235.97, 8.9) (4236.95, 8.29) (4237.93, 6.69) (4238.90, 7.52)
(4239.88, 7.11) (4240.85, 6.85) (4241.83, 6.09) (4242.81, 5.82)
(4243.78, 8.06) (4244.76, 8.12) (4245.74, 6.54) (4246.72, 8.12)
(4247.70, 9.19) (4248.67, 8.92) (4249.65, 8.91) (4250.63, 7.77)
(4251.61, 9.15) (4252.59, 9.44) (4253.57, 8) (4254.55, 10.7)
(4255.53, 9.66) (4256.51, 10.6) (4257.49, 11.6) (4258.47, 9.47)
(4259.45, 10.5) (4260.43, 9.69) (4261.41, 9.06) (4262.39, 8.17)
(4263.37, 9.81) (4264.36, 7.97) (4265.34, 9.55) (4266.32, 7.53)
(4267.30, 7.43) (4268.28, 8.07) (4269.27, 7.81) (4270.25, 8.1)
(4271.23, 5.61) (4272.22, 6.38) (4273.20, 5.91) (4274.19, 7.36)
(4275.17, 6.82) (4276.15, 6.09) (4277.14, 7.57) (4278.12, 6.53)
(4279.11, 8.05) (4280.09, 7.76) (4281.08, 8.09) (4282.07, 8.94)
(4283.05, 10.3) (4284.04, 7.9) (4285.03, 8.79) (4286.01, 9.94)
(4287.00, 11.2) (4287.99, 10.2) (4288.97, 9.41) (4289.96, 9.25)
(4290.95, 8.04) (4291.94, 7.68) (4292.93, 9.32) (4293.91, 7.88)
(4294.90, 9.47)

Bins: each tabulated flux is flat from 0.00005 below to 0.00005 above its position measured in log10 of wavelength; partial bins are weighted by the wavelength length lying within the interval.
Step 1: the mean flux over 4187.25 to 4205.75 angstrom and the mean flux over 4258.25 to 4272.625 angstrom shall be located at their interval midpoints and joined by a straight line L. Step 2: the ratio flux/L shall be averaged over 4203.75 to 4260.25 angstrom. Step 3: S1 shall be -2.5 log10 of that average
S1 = 0.15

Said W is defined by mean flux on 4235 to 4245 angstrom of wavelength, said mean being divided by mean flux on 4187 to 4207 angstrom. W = 0.83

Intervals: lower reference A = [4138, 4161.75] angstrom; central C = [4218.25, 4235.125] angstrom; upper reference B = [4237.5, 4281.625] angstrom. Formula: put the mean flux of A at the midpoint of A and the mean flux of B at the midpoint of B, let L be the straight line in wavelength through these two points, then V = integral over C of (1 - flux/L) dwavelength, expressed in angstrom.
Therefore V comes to 1.9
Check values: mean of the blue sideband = 7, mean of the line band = 6.89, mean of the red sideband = 8.1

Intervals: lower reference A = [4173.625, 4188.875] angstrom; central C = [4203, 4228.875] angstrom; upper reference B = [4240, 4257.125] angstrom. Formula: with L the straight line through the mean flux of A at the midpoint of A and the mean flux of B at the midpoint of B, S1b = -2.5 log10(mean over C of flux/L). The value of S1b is 0.18 mag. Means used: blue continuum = 7.33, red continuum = 8.35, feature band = 6.64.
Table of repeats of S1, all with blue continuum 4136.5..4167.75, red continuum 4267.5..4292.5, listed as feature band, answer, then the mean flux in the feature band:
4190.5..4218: -0.13 mag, 8.46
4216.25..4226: 0.27 mag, 5.94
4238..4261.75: -0.10 mag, 8.59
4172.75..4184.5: -0.05 mag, 7.7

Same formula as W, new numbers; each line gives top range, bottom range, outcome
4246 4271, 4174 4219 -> 1.12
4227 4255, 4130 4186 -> 1.10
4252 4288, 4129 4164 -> 1.20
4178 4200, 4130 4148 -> 1.34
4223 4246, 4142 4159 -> 1.07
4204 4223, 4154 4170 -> 0.87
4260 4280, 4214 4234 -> 1.10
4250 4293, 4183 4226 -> 1.12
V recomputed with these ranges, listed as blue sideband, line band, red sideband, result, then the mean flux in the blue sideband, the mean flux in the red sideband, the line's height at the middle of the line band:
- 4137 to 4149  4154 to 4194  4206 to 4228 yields -4.08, 6.9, 6.6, 6.77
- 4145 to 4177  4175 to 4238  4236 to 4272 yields -0.74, 7.05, 8.38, 7.7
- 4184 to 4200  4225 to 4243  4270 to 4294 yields 2.71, 9.48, 8.13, 8.85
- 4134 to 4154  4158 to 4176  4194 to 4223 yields 0.15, 7.06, 7.83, 7.33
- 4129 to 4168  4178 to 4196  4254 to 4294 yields -2.21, 7.17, 8.56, 7.6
